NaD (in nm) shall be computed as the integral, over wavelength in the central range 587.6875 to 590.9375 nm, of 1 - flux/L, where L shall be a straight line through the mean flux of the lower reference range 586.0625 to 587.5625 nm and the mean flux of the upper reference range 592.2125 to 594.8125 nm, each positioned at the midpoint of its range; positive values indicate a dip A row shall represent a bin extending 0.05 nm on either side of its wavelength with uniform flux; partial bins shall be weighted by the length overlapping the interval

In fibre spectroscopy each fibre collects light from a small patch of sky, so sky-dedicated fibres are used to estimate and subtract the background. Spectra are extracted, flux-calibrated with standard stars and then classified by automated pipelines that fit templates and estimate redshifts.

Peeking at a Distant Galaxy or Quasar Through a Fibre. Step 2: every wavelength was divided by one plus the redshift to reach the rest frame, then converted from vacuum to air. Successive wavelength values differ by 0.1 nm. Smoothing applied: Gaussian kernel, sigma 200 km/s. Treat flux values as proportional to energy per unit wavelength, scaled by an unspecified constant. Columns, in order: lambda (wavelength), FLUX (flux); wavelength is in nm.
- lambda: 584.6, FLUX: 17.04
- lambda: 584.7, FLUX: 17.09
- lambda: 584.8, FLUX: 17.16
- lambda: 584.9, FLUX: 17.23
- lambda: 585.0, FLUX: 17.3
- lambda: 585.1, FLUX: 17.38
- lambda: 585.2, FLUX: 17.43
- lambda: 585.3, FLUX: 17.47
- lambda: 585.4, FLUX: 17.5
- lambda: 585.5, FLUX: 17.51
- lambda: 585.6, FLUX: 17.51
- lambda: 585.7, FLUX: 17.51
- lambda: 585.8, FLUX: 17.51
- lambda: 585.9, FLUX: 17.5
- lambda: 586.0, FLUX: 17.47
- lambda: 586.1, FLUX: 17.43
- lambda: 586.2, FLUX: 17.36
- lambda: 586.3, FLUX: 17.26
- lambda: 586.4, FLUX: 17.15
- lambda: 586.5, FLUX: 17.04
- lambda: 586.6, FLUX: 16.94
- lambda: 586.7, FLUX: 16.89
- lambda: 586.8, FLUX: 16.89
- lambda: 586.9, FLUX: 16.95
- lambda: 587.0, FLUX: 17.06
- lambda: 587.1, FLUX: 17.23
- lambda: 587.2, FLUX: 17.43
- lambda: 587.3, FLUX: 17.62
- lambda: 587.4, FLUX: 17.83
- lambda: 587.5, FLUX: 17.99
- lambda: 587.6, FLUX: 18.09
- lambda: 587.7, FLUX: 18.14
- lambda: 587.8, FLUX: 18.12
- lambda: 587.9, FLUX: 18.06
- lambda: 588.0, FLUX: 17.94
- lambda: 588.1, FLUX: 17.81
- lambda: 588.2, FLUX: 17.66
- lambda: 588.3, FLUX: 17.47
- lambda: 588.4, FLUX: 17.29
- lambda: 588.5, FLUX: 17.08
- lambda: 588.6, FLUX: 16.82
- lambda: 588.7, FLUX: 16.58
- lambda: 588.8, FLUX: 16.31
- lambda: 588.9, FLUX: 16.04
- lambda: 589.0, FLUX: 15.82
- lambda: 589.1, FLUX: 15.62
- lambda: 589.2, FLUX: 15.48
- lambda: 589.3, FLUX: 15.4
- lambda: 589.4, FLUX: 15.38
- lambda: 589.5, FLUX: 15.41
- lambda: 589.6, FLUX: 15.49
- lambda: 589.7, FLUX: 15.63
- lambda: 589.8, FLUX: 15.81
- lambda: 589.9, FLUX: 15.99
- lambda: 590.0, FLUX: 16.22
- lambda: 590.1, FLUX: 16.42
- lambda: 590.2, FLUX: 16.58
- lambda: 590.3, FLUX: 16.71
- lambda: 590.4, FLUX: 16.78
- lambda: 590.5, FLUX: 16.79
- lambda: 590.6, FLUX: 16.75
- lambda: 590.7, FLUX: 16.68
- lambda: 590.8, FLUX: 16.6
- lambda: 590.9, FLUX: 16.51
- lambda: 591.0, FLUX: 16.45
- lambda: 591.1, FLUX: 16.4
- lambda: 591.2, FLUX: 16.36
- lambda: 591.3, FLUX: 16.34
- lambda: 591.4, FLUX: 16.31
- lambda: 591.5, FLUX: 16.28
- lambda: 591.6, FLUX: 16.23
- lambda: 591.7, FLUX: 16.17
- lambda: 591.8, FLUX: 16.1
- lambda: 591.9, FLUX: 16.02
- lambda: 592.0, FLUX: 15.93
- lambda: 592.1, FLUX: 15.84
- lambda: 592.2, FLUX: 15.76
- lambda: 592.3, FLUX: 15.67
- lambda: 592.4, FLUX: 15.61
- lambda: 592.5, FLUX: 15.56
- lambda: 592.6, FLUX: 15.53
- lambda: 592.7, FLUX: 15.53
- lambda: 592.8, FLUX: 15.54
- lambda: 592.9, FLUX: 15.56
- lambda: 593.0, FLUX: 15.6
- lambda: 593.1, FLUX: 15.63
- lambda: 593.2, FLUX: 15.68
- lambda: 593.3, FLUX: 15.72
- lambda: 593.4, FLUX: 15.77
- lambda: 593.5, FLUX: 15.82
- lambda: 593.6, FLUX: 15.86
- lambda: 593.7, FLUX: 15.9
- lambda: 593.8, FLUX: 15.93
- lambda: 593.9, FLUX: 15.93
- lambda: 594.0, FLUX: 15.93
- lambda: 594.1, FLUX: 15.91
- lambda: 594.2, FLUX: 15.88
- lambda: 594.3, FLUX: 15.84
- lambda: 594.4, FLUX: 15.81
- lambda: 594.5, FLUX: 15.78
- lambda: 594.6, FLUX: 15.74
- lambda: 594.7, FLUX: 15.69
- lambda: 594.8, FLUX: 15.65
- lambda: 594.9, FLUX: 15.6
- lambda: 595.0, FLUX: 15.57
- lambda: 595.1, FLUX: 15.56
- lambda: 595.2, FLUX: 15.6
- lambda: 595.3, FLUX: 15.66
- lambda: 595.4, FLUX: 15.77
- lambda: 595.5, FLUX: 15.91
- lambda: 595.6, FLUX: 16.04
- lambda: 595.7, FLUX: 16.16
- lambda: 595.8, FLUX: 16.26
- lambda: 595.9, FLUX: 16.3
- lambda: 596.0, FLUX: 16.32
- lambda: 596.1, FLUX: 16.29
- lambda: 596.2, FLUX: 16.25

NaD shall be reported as 0.03 nm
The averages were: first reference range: 17.3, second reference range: 15.7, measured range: 16.6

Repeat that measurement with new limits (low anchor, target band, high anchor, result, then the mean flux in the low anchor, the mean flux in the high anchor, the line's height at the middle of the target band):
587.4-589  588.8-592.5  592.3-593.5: 0.08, 17.4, 15.6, 16.5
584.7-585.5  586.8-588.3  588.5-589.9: -0.11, 17.3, 15.9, 16.5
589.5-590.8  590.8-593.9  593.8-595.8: 0.03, 16.3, 15.8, 16.1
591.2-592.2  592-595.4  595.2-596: 0.07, 16.1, 16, 16.1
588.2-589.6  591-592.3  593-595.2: -0.01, 16.2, 15.8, 16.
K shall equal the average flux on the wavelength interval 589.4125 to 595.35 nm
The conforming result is 16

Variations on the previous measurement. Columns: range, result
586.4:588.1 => 17.5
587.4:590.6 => 16.7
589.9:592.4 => 16.3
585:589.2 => 17.3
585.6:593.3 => 16.6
